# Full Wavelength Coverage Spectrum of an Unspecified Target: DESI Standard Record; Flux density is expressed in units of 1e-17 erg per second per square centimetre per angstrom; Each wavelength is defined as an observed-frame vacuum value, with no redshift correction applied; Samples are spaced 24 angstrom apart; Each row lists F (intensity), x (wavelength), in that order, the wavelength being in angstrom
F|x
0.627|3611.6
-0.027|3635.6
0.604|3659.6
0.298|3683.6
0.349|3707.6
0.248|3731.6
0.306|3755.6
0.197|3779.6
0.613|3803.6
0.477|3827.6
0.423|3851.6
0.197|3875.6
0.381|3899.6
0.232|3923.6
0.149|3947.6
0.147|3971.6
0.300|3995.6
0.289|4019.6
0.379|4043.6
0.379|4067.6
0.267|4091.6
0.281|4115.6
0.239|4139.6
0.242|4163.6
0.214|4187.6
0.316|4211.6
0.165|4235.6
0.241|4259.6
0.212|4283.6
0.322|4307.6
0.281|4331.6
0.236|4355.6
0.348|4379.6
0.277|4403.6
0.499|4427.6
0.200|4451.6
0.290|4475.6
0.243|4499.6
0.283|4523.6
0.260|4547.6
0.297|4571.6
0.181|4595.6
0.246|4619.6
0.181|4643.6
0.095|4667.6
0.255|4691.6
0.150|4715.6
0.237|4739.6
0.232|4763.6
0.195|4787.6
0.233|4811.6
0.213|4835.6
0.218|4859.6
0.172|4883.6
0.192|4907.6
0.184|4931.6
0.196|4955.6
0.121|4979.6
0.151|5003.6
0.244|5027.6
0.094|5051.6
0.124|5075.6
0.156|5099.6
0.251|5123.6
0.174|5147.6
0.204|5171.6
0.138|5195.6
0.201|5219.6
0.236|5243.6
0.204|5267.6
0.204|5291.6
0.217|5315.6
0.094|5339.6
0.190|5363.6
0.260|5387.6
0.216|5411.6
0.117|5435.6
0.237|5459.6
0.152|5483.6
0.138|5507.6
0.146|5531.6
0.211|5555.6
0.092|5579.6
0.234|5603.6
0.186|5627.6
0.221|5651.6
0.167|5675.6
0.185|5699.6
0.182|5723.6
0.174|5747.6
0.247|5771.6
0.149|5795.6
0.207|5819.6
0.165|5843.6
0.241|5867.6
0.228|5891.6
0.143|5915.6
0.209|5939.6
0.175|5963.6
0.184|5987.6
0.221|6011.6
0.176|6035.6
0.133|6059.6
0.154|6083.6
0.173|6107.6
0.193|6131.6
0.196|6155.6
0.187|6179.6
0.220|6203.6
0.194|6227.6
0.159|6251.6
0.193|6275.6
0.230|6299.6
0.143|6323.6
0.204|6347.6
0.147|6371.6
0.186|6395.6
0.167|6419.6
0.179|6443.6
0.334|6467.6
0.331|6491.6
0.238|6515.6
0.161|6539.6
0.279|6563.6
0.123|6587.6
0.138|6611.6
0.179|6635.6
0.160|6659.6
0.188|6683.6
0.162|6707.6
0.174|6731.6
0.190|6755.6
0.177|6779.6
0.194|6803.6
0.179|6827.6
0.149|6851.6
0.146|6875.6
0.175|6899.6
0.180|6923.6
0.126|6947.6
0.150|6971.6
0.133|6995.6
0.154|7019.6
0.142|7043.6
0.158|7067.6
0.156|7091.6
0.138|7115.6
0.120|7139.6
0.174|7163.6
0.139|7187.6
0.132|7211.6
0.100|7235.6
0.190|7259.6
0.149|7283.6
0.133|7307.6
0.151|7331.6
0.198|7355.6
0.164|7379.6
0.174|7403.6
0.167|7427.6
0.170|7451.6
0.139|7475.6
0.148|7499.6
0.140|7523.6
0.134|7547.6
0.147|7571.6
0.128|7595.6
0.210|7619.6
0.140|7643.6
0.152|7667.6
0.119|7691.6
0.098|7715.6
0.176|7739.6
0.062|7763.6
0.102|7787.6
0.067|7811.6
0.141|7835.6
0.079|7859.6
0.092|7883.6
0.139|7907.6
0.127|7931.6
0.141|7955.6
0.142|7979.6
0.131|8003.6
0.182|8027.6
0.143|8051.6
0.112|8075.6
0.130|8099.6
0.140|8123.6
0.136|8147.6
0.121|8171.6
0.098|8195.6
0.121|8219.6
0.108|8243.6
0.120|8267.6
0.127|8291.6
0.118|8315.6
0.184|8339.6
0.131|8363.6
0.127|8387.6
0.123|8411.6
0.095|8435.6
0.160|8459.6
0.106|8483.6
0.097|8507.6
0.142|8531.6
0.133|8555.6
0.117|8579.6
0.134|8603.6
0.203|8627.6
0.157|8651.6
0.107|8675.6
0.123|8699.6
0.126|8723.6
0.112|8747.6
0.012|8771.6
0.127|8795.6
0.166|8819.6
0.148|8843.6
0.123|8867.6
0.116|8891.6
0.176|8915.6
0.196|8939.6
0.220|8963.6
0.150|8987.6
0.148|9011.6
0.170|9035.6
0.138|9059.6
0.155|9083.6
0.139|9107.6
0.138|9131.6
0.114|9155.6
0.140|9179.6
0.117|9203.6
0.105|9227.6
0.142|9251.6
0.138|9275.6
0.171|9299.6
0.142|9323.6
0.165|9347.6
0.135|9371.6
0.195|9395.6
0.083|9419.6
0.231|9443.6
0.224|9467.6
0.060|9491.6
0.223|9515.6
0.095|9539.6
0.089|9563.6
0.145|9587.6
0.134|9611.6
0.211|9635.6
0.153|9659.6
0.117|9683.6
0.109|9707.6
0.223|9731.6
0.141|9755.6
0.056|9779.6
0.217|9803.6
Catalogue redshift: 1.32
